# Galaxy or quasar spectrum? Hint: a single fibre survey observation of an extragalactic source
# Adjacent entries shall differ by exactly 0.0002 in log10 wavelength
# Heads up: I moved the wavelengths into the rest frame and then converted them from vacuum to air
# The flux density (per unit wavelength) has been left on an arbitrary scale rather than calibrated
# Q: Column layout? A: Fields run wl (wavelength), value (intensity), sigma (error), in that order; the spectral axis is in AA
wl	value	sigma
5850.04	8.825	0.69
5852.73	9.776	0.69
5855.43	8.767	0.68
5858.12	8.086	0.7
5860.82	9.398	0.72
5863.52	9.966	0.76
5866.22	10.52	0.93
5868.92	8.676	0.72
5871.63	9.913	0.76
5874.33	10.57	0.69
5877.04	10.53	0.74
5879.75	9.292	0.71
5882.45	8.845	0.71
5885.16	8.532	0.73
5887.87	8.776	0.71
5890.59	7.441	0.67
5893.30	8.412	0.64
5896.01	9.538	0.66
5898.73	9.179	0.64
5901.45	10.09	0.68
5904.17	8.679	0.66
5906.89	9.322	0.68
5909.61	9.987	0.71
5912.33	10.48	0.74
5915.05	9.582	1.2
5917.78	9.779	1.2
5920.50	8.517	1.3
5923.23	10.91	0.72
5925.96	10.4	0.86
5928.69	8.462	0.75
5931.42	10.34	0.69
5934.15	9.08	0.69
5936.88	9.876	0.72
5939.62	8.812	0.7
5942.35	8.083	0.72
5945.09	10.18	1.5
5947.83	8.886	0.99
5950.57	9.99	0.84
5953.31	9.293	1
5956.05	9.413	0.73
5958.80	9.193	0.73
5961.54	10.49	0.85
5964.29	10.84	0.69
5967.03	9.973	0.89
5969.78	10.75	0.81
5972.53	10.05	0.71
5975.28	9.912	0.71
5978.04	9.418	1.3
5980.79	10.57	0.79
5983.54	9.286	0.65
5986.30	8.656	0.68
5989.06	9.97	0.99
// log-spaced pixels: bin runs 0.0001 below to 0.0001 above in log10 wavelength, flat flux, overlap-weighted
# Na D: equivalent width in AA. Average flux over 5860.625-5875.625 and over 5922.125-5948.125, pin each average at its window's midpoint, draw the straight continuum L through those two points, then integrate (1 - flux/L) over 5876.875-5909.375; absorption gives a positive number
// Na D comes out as 2.4 AA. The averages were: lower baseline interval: 9.87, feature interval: 9.03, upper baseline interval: 9.51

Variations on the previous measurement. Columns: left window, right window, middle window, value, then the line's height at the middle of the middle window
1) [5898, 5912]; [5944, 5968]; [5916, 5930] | 0.0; 9.63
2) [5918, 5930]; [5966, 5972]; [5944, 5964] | 0.8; 10.1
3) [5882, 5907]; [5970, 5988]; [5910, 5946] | -1.5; 9.2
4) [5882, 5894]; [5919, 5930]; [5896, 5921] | -1.4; 9.05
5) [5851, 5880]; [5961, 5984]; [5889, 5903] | 1.2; 9.76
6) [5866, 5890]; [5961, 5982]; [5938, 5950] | 1.1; 9.99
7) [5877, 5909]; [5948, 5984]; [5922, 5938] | -0.6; 9.47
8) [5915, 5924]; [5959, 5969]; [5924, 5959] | 1.9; 9.97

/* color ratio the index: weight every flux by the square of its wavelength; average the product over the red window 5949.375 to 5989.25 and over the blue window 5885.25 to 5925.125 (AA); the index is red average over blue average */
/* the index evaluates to 1.1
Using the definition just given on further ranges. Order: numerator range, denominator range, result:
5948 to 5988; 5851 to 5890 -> 1.08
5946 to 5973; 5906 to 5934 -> 1.03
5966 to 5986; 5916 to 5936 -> 1.05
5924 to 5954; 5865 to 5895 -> 1.04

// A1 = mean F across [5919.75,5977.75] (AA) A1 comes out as 9.7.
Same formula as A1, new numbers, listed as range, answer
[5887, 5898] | 8.56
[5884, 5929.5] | 9.31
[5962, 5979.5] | 10.2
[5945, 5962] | 9.55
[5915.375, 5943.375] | 9.45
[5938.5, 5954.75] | 9.22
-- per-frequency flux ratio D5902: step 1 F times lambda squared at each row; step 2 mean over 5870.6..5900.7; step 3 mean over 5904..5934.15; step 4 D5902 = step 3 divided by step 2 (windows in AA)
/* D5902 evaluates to 1.07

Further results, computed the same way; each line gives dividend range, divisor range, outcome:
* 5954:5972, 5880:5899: 1.19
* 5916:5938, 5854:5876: 1.04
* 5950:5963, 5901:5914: 1.01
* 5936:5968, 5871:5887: 1.03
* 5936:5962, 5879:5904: 1.08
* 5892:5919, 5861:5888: 1.00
